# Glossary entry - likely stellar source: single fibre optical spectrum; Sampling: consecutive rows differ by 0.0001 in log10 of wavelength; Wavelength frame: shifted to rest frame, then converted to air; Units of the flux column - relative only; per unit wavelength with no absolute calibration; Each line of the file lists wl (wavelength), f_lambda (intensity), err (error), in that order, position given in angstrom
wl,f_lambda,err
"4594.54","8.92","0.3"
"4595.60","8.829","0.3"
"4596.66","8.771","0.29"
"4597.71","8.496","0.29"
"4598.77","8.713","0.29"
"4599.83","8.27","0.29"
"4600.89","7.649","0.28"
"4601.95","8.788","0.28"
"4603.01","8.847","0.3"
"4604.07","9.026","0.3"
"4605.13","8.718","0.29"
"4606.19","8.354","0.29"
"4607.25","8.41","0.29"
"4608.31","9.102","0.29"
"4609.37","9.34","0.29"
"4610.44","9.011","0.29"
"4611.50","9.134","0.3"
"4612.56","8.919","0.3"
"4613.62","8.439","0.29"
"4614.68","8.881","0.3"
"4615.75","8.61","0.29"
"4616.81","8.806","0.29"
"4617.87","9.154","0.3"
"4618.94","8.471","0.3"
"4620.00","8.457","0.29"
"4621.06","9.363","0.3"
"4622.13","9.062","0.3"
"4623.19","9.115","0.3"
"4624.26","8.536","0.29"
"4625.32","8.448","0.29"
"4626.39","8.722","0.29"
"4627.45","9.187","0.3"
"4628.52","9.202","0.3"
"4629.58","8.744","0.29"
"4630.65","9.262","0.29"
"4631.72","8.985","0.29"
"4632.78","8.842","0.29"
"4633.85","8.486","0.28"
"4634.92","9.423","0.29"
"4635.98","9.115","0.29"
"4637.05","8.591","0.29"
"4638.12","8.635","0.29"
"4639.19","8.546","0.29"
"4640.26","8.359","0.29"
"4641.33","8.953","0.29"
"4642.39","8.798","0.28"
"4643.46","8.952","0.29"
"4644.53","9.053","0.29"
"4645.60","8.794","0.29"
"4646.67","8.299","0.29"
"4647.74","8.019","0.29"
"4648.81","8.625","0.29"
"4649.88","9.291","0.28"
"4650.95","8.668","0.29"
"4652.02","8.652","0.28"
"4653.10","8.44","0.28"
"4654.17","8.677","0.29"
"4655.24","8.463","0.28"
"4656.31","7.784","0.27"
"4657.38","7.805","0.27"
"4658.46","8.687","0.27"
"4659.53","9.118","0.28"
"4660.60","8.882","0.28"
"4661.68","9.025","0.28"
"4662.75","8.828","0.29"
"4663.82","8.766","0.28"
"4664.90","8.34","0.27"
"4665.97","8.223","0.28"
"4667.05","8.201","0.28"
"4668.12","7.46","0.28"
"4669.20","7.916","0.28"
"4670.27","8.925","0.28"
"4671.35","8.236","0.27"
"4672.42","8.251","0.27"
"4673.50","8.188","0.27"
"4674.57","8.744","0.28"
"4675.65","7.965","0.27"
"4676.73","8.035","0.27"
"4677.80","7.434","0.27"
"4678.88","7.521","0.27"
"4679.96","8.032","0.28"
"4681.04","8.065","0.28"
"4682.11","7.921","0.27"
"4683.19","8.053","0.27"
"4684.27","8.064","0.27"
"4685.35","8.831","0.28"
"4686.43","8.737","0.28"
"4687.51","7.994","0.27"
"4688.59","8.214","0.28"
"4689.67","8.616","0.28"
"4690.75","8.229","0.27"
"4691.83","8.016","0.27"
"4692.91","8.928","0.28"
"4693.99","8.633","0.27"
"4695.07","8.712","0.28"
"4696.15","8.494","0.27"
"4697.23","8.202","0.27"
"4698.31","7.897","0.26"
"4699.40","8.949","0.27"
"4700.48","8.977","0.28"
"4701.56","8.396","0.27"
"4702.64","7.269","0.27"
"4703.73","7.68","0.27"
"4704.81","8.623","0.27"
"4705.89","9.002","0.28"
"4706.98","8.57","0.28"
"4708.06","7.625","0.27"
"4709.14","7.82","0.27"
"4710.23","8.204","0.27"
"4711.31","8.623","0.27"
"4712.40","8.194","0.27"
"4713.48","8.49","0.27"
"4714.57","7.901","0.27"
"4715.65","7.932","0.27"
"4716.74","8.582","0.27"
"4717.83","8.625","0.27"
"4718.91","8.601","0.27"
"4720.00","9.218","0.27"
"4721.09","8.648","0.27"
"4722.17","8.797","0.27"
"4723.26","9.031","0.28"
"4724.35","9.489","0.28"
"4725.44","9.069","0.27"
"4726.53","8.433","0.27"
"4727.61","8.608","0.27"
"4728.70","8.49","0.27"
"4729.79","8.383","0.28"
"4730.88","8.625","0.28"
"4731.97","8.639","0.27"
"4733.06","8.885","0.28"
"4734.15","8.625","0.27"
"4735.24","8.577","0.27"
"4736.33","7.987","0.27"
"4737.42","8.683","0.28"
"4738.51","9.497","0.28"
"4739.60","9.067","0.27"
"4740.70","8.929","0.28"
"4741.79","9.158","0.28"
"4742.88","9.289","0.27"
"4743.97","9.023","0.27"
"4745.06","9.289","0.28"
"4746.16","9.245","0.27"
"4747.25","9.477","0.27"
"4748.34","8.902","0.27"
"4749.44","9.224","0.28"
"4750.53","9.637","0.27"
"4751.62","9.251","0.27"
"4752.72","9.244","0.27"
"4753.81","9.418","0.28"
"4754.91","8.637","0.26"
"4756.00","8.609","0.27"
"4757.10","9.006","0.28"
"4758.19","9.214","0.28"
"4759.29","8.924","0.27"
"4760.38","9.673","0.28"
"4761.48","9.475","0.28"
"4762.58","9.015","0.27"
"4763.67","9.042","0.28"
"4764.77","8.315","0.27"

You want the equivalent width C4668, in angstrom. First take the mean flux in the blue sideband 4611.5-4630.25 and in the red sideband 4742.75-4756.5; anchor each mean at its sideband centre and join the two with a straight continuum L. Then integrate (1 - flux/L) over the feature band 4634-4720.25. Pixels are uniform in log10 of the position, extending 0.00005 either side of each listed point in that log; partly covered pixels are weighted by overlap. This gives 5.46 angstrom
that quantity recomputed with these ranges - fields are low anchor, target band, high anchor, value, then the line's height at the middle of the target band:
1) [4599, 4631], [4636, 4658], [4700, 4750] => 0.44 angstrom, 8.76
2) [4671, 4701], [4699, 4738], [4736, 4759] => 0.92 angstrom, 8.71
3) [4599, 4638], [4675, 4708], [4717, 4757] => 2.31 angstrom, 8.88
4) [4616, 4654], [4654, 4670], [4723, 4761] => 0.78 angstrom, 8.84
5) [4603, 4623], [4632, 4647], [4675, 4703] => -0.25 angstrom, 8.64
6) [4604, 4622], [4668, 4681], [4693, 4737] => 0.83 angstrom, 8.63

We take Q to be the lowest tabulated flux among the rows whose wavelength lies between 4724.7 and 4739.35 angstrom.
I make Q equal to 7.987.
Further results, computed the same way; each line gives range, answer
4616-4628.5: 8.448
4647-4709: 7.269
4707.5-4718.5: 7.625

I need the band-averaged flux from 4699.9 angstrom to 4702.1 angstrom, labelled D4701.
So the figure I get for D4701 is 8.71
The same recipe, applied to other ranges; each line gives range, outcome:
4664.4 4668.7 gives 8.05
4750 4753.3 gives 9.38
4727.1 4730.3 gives 8.49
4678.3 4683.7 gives 7.91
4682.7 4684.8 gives 8.05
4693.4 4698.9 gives 8.39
